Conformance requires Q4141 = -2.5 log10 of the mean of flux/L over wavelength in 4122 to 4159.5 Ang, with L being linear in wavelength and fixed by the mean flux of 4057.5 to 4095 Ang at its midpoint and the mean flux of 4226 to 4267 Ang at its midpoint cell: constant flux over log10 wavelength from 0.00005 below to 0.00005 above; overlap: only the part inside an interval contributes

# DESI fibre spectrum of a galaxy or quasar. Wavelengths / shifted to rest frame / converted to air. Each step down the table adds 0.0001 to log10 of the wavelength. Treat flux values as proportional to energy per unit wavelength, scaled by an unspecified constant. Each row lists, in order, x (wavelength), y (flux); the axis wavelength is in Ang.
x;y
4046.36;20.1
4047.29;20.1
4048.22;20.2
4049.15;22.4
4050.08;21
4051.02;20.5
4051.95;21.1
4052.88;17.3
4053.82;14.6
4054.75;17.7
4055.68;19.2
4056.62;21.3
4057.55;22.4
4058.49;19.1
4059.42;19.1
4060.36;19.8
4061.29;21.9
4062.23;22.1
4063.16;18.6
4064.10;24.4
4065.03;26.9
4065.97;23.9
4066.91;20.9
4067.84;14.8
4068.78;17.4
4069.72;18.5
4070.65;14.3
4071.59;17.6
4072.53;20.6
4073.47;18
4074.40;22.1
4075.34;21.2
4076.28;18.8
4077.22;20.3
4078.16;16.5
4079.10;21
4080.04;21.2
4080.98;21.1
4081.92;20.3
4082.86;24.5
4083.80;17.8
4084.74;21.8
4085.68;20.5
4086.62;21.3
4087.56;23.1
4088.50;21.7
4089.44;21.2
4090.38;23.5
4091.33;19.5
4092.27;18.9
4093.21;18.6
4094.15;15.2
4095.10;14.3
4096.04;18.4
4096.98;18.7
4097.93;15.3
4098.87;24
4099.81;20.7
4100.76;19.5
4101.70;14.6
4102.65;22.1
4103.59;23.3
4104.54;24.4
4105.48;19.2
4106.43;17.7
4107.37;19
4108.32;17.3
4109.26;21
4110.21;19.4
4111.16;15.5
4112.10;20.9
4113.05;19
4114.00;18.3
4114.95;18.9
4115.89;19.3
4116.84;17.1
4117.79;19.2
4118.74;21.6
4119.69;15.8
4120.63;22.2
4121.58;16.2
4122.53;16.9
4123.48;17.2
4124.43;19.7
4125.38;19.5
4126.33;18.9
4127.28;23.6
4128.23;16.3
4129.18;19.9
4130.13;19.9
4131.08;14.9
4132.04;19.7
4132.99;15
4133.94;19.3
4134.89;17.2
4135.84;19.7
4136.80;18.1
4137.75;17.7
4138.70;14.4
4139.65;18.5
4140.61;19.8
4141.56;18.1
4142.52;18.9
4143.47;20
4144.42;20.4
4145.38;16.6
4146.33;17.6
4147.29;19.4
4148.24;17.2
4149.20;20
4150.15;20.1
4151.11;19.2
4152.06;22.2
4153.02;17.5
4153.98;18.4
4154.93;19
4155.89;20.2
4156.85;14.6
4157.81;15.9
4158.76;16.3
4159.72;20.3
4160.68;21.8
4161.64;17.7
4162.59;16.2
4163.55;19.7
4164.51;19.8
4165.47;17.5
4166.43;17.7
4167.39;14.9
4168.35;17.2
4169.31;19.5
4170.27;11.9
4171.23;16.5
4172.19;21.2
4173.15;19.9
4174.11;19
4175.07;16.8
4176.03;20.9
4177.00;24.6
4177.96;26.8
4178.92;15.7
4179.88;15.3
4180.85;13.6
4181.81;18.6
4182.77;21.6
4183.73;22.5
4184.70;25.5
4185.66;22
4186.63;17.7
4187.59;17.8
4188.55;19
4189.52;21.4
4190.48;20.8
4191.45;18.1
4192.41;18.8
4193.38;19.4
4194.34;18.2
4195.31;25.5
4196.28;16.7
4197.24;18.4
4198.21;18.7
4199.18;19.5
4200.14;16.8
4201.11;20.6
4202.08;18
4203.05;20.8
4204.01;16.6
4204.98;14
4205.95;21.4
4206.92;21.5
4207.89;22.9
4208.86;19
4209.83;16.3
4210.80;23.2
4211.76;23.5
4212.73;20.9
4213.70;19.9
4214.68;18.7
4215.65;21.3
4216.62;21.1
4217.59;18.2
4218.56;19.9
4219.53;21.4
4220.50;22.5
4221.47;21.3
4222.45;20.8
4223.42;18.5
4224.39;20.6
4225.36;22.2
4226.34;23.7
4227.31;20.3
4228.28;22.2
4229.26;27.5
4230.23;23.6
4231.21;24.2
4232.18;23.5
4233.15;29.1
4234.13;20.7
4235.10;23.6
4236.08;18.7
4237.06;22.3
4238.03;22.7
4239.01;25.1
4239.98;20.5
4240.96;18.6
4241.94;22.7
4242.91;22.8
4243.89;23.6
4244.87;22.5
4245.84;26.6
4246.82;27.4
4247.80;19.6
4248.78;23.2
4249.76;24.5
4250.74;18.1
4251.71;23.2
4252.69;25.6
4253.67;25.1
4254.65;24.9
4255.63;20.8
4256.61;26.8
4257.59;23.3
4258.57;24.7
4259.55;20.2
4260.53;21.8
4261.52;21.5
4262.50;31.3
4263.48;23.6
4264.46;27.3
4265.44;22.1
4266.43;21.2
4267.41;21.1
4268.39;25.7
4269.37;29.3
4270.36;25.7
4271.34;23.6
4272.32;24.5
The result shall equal 0.16 mag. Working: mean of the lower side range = 20.2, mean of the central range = 18.4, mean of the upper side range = 23.3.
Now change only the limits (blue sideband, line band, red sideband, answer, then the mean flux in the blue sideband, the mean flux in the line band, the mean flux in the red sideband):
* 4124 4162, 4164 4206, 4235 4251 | 0.07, 18.6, 19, 22.5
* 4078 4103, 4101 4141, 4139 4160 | 0.03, 19.9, 18.8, 18.6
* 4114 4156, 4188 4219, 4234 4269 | 0.09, 18.6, 19.7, 23.2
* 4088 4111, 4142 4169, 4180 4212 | 0.06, 19.4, 18.4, 19.6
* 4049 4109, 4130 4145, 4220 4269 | 0.16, 19.9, 18.2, 23.1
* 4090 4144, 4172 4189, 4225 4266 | 0.06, 18.8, 19.9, 23.4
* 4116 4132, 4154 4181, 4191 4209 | 0.04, 18.7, 18.3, 19.2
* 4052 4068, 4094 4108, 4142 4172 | 0.02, 20.4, 19.2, 18.2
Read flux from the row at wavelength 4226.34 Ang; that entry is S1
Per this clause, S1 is 23.7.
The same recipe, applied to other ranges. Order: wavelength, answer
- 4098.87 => 24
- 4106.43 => 17.7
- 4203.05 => 20.8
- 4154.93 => 19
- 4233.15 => 29.1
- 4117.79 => 19.2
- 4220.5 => 22.5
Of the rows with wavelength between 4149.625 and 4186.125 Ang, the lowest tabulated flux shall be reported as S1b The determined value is 11.9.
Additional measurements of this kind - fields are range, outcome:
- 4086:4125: 14.3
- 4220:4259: 18.1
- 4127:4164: 14.4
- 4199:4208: 14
